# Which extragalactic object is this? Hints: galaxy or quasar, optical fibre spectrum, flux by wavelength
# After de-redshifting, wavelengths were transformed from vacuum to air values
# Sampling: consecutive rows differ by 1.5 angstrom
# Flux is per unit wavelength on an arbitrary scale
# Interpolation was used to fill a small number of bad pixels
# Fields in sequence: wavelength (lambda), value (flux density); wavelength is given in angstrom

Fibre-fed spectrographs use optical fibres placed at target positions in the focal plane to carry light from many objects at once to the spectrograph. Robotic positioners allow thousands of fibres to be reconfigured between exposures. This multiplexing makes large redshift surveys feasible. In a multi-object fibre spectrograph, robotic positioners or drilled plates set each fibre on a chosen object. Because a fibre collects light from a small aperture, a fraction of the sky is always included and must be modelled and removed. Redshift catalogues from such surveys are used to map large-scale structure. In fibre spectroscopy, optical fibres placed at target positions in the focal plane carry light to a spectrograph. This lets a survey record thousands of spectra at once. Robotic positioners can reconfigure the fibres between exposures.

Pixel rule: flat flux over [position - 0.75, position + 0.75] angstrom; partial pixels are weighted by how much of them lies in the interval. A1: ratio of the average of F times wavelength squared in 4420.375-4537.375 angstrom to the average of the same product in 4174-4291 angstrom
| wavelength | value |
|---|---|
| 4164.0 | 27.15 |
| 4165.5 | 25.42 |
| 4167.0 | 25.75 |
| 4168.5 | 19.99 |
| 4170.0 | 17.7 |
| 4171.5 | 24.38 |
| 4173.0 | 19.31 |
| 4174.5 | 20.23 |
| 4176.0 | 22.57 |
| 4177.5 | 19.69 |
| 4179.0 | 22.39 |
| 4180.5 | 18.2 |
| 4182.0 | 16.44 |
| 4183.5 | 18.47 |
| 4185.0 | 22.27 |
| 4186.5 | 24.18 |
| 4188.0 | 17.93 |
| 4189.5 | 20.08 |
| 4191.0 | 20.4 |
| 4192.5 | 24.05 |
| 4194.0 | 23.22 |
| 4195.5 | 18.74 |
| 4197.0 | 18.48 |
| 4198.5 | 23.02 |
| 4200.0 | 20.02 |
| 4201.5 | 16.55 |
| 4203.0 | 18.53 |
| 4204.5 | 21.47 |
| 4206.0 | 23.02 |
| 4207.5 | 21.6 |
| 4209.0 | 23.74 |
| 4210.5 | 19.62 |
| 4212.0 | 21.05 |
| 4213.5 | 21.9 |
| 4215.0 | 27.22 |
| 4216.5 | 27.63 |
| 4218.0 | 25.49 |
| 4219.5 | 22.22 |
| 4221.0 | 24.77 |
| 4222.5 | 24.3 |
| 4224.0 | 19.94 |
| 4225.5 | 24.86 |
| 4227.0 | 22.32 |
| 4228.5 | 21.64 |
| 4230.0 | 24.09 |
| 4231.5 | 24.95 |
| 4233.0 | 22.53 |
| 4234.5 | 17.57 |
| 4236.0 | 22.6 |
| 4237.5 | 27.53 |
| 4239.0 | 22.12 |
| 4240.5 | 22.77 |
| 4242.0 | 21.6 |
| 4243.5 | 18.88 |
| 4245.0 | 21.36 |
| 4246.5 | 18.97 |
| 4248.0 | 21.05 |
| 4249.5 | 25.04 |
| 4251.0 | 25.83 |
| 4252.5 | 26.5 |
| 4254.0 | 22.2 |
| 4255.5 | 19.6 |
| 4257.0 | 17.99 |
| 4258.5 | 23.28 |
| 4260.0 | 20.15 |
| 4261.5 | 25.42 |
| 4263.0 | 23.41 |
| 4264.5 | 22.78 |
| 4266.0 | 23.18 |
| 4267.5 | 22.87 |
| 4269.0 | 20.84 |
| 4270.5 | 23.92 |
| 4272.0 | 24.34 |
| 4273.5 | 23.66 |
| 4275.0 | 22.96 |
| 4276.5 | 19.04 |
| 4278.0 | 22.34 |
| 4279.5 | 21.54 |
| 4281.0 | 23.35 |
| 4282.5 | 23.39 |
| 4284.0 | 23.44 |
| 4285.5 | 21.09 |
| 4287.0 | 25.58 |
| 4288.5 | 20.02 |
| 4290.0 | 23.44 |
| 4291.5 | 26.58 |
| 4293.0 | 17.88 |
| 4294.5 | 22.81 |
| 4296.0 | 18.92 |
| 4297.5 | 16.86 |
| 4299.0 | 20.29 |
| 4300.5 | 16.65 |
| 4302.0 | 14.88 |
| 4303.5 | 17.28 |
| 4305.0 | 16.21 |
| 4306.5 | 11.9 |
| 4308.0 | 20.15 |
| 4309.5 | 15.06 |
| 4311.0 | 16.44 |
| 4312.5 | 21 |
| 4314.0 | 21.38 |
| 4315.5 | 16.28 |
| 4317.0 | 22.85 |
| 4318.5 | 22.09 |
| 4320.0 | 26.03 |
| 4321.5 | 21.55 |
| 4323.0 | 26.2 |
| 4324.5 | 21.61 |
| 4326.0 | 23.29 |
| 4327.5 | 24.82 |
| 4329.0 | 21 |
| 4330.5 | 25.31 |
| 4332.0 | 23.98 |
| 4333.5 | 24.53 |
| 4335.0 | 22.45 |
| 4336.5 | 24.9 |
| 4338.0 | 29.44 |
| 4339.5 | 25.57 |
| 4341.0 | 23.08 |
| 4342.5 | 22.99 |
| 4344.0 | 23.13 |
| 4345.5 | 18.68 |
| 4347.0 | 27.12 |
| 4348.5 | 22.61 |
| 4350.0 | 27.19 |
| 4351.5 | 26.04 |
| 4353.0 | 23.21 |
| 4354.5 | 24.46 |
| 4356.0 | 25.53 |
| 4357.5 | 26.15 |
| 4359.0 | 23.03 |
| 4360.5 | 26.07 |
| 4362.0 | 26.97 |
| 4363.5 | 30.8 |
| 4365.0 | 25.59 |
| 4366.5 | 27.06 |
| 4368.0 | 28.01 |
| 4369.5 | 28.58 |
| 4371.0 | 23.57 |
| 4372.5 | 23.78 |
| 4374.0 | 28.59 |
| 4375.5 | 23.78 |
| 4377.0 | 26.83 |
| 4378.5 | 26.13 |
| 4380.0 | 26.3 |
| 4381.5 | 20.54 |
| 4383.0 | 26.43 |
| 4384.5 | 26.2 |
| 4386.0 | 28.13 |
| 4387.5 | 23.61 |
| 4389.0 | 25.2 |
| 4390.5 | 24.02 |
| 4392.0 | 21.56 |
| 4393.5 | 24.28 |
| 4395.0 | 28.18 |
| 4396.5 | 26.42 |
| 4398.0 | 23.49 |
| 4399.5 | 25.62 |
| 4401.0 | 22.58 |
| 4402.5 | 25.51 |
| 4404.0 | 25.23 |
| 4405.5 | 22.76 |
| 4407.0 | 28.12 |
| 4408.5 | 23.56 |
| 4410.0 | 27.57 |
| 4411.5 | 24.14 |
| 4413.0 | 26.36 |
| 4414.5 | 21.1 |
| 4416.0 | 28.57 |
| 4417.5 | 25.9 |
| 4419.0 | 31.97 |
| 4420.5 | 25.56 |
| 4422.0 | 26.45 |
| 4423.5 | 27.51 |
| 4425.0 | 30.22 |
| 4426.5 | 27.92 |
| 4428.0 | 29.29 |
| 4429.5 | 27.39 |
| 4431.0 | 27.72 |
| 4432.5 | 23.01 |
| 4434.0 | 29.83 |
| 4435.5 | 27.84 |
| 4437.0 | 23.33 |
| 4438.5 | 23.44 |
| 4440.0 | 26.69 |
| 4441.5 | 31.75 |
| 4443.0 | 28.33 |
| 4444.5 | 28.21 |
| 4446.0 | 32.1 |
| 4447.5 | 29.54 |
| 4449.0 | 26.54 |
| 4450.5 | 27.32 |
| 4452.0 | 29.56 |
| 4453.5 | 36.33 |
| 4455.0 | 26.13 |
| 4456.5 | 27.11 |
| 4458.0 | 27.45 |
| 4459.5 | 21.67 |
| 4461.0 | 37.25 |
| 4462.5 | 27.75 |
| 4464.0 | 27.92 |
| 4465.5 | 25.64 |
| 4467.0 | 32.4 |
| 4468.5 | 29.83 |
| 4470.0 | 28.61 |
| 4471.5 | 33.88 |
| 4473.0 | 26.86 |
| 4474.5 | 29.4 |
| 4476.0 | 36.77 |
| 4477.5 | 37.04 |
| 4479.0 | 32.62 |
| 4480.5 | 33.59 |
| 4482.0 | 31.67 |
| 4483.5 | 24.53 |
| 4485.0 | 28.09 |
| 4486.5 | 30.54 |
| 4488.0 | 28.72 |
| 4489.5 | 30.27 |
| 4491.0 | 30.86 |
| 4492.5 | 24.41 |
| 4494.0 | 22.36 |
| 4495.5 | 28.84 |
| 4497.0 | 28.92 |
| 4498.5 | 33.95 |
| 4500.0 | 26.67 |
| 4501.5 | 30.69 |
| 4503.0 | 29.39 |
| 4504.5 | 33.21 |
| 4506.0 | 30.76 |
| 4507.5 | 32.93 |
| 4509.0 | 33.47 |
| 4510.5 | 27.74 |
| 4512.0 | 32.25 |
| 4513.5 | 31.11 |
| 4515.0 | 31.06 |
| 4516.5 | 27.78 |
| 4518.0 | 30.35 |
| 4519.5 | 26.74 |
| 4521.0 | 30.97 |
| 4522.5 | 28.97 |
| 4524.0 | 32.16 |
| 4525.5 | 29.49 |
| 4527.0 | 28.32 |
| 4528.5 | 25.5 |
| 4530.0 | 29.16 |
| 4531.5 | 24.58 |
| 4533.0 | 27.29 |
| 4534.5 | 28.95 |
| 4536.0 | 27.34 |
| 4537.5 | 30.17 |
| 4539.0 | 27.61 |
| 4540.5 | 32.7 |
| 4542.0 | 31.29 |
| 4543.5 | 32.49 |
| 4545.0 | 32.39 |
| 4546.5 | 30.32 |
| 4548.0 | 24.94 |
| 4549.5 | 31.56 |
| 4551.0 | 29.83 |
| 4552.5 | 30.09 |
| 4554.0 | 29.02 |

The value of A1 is 1.48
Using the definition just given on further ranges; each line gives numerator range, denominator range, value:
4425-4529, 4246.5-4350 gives 1.45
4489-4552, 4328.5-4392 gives 1.26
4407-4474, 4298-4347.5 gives 1.37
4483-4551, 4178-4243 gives 1.55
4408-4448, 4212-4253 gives 1.29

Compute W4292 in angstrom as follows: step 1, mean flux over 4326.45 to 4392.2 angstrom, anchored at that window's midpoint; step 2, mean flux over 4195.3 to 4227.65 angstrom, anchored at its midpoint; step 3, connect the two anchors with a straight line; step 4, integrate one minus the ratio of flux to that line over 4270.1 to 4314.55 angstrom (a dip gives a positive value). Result 6.3 angstrom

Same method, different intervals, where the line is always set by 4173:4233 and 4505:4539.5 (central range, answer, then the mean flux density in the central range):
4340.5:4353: 0.7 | 23.8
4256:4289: 1.3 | 22.5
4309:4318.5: 2.0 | 19.2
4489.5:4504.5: 0.0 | 28.8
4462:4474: -0.5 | 29.1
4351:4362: 0.2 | 25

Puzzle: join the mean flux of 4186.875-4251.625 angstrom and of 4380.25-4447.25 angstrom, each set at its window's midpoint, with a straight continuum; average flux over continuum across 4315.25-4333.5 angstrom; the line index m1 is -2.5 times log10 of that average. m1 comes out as 0.05 mag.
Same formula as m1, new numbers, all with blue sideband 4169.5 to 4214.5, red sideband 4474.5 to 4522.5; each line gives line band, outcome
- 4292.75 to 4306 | 0.322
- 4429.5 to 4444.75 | 0.052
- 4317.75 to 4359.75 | 0.049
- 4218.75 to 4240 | -0.053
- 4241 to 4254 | 0.002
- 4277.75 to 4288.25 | 0.032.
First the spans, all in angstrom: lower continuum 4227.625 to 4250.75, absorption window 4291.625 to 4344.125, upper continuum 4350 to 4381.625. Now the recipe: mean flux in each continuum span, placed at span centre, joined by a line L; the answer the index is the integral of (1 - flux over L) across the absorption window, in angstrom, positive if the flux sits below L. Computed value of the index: 7.3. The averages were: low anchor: 22.3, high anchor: 25.9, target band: 21.1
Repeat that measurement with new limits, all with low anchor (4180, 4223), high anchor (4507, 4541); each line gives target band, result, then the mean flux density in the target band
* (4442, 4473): -1.6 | 29.1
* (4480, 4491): -0.5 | 29.6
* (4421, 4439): 0.0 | 27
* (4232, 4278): 1.0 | 22.3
